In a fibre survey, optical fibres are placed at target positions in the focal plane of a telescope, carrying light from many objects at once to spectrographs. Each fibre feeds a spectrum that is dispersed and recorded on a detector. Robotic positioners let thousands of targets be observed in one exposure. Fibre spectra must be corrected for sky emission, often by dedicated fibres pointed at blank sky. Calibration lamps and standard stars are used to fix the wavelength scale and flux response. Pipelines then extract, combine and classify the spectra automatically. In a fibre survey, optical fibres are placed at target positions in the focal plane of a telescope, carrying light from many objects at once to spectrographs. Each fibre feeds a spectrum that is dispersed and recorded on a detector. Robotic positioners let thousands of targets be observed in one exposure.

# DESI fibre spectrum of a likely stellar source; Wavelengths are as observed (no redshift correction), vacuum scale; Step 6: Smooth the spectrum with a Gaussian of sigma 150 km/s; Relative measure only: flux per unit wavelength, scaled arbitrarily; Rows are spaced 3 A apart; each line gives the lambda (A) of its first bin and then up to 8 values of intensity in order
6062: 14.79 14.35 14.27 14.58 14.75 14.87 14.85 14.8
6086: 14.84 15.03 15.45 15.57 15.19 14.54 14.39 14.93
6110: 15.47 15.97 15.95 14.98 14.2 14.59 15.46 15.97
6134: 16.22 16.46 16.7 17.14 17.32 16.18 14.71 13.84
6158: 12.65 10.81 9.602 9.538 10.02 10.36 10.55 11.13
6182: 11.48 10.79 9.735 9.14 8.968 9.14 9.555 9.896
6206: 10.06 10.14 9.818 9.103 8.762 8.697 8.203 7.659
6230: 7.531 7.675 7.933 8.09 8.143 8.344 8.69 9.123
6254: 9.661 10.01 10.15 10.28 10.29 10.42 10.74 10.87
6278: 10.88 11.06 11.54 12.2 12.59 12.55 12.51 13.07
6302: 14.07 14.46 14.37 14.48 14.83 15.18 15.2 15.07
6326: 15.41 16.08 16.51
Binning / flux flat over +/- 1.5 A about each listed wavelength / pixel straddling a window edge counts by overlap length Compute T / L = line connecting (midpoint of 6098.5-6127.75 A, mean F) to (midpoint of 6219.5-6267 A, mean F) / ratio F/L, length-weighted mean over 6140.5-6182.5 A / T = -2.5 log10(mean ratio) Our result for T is 0.01 mag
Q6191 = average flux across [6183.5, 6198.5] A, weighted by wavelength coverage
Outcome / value 9.55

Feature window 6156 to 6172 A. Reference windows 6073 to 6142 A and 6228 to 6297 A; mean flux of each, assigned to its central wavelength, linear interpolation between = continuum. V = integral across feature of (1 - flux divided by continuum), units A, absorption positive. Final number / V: 3.3 A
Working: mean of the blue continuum 15.3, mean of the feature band 10.6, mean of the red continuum 10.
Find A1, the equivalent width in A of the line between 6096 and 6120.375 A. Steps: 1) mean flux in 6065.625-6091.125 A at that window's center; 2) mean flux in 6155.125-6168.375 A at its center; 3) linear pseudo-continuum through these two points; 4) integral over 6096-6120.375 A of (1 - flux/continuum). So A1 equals -3.26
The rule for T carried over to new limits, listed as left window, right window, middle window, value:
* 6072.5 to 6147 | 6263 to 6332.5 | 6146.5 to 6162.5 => 0.08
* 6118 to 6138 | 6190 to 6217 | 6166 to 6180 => 0.15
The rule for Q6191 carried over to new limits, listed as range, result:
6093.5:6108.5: 14.9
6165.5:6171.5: 9.78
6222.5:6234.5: 7.77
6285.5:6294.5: 12.4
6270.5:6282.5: 10.9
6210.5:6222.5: 9.09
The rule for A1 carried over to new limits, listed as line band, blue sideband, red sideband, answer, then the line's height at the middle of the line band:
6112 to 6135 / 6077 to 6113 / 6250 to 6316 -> -1.3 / 14.6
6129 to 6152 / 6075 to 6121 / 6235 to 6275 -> -4.8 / 13.6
